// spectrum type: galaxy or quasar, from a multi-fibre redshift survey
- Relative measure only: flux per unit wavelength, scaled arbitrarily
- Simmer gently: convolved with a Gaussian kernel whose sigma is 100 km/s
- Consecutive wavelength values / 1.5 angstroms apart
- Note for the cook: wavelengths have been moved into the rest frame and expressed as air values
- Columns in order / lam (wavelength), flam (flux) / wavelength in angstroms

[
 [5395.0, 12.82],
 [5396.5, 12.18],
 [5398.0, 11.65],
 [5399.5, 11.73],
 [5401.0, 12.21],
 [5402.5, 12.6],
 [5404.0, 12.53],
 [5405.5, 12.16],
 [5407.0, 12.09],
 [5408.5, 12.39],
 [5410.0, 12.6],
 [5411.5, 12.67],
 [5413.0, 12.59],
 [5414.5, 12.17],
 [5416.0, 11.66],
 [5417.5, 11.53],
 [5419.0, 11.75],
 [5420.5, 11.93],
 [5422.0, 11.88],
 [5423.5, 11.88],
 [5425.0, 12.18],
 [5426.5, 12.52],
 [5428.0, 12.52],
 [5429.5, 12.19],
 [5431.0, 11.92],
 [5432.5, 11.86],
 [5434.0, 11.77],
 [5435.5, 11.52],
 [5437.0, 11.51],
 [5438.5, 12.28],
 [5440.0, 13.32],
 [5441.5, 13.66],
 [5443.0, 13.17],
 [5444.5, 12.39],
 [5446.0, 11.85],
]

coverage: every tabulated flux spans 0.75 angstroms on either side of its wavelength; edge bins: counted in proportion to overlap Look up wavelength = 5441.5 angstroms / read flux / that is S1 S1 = 13.66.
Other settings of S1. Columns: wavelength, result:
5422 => 11.88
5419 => 11.75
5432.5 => 11.86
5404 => 12.53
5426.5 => 12.52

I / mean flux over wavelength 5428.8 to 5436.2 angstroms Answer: 11.9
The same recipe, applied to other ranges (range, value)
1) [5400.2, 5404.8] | 12.4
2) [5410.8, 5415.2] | 12.5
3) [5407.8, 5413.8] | 12.6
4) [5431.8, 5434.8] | 11.8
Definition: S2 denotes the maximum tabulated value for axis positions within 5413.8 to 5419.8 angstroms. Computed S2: 12.17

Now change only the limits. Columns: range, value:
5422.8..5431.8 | 12.52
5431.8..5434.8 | 11.86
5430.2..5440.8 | 13.32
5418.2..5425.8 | 12.18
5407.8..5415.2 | 12.67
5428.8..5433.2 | 12.19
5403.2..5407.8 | 12.53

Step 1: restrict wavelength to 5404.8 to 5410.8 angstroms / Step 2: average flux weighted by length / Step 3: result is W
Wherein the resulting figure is 12.3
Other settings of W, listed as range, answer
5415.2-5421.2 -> 11.7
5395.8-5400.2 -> 11.9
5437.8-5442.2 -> 13.1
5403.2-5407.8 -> 12.3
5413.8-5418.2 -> 11.8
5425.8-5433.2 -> 12.2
